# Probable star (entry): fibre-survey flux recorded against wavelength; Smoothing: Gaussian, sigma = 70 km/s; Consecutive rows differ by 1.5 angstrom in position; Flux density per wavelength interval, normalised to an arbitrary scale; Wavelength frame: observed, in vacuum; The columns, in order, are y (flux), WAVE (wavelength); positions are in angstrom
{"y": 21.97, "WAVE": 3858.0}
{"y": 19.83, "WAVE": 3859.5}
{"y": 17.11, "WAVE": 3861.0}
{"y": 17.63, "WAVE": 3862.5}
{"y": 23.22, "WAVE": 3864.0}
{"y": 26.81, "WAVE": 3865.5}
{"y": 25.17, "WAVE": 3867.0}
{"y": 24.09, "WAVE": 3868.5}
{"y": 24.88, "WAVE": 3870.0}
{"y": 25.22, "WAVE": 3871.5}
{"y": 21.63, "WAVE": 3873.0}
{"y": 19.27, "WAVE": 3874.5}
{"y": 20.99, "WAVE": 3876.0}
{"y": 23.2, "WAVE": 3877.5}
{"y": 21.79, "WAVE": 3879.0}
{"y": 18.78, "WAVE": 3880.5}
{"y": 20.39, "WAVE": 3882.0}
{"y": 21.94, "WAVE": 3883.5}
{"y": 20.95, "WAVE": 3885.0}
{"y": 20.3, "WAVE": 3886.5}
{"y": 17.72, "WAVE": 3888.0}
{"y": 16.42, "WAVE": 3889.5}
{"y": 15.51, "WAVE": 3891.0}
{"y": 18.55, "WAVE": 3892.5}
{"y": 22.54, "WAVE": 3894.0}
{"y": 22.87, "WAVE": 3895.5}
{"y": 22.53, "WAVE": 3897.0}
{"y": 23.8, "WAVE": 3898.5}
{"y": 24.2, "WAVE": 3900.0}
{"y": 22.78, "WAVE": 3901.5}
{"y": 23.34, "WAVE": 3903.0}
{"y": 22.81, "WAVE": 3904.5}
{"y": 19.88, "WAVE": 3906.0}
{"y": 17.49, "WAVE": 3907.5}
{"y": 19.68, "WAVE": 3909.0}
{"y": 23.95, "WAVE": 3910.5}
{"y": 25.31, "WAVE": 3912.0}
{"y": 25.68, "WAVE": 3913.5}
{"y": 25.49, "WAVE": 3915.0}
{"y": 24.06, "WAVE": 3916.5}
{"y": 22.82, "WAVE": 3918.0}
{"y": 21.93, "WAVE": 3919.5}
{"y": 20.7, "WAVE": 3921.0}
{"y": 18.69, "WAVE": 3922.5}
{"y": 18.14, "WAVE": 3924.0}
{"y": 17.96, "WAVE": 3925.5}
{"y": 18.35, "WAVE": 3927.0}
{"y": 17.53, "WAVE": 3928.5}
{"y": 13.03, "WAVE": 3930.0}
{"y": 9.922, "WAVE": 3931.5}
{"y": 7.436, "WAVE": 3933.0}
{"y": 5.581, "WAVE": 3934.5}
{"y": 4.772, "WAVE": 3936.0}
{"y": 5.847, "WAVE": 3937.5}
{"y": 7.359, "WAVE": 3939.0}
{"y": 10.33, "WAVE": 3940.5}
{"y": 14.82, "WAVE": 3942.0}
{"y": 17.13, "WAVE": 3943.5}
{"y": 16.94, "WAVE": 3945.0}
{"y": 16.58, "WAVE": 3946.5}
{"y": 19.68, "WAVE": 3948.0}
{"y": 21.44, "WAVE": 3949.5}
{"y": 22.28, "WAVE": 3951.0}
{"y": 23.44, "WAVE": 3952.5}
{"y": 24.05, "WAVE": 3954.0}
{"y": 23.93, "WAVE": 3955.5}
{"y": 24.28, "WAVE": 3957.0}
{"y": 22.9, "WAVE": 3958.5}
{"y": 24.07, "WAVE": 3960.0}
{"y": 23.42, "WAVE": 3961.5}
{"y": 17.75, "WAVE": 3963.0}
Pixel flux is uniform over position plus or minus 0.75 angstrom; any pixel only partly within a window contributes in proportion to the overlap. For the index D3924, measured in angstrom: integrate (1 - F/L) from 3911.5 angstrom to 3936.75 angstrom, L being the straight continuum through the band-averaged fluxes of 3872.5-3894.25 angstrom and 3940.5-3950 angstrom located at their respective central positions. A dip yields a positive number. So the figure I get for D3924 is 1.0 angstrom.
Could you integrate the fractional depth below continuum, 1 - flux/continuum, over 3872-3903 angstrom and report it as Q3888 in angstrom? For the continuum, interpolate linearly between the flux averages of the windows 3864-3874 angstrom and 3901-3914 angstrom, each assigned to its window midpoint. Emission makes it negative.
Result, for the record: 3.2 angstrom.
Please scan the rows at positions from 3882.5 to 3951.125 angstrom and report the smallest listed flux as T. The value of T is 4.772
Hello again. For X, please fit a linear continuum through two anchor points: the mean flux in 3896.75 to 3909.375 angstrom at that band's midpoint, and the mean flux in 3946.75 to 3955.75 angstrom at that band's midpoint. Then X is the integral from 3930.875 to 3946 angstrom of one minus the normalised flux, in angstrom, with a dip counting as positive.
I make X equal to 8.17 angstrom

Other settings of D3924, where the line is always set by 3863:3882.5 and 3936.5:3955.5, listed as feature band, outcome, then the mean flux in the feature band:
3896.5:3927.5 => -3.8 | 21.9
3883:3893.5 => 1.3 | 18.8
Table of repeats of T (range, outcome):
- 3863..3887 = 18.78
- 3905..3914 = 17.49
